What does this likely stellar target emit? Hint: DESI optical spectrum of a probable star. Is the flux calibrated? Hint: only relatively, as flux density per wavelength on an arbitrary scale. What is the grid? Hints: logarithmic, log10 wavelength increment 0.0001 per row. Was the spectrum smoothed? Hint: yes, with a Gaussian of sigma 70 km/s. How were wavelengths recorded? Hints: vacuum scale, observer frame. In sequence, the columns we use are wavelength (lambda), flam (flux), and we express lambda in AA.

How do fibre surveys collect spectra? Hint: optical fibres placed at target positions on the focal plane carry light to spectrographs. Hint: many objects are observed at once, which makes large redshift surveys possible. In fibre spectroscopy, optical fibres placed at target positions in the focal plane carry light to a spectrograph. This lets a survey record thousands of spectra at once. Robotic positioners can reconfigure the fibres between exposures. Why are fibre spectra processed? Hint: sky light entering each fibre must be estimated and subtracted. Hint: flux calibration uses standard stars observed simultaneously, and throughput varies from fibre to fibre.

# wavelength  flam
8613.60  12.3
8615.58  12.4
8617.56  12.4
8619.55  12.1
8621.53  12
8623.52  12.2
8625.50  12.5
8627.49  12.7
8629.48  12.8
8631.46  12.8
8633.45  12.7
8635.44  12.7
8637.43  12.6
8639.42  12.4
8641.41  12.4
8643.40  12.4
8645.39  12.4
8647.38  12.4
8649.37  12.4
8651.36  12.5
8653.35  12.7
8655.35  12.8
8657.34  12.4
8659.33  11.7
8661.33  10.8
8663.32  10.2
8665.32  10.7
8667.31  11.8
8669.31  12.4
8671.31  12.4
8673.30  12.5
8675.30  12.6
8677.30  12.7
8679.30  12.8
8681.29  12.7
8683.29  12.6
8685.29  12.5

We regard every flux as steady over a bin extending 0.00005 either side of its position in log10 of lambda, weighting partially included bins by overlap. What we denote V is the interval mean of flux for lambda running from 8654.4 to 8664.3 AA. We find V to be 11.6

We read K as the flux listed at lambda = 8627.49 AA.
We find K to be 12.7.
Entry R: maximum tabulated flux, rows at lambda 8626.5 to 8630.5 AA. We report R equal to 12.8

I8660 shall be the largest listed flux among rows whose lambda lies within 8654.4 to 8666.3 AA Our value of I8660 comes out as 12.8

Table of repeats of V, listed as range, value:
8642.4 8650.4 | 12.4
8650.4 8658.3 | 12.6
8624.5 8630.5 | 12.7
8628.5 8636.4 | 12.8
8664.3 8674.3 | 12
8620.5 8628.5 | 12.3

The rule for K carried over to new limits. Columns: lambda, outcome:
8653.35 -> 12.7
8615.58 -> 12.4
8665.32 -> 10.7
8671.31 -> 12.4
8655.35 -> 12.8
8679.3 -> 12.8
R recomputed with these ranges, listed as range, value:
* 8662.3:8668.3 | 11.8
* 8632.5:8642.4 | 12.7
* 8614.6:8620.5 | 12.4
